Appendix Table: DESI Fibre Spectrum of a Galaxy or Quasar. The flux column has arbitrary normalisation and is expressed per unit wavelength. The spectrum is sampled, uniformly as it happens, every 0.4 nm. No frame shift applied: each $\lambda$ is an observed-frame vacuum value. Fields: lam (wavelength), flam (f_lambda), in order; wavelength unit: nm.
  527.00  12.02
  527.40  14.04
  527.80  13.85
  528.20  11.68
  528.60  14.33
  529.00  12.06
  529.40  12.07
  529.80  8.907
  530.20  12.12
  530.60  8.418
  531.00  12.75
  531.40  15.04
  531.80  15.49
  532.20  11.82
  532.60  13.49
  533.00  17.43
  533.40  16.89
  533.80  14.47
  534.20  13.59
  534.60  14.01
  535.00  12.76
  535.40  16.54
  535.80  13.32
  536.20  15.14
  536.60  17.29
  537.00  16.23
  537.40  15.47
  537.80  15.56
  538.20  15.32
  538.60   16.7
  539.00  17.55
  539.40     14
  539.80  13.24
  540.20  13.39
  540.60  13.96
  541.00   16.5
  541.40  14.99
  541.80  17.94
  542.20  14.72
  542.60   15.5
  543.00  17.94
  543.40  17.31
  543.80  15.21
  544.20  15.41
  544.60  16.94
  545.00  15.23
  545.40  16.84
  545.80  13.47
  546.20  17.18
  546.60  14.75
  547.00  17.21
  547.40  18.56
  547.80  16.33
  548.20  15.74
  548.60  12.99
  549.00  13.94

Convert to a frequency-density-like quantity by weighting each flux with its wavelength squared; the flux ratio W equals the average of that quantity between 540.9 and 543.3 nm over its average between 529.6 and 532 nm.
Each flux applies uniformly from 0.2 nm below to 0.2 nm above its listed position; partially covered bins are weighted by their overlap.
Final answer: 1.40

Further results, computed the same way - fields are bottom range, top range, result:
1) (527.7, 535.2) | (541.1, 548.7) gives 1.28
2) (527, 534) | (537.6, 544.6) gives 1.23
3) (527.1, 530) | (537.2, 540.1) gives 1.28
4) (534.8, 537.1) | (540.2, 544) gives 1.07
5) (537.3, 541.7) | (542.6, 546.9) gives 1.07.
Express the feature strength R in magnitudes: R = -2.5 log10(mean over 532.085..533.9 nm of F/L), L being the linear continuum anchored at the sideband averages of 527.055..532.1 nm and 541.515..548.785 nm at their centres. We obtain -0.13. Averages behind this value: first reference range 12.5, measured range 15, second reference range 16.1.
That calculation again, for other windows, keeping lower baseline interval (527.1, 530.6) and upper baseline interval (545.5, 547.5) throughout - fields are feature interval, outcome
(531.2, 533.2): -0.14 mag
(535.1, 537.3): -0.13 mag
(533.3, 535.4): -0.08 mag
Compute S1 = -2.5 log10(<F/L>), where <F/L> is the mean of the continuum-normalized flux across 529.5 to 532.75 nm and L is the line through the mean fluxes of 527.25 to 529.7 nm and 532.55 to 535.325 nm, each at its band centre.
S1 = 0.13 mag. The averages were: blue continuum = 12.8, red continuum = 14.8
